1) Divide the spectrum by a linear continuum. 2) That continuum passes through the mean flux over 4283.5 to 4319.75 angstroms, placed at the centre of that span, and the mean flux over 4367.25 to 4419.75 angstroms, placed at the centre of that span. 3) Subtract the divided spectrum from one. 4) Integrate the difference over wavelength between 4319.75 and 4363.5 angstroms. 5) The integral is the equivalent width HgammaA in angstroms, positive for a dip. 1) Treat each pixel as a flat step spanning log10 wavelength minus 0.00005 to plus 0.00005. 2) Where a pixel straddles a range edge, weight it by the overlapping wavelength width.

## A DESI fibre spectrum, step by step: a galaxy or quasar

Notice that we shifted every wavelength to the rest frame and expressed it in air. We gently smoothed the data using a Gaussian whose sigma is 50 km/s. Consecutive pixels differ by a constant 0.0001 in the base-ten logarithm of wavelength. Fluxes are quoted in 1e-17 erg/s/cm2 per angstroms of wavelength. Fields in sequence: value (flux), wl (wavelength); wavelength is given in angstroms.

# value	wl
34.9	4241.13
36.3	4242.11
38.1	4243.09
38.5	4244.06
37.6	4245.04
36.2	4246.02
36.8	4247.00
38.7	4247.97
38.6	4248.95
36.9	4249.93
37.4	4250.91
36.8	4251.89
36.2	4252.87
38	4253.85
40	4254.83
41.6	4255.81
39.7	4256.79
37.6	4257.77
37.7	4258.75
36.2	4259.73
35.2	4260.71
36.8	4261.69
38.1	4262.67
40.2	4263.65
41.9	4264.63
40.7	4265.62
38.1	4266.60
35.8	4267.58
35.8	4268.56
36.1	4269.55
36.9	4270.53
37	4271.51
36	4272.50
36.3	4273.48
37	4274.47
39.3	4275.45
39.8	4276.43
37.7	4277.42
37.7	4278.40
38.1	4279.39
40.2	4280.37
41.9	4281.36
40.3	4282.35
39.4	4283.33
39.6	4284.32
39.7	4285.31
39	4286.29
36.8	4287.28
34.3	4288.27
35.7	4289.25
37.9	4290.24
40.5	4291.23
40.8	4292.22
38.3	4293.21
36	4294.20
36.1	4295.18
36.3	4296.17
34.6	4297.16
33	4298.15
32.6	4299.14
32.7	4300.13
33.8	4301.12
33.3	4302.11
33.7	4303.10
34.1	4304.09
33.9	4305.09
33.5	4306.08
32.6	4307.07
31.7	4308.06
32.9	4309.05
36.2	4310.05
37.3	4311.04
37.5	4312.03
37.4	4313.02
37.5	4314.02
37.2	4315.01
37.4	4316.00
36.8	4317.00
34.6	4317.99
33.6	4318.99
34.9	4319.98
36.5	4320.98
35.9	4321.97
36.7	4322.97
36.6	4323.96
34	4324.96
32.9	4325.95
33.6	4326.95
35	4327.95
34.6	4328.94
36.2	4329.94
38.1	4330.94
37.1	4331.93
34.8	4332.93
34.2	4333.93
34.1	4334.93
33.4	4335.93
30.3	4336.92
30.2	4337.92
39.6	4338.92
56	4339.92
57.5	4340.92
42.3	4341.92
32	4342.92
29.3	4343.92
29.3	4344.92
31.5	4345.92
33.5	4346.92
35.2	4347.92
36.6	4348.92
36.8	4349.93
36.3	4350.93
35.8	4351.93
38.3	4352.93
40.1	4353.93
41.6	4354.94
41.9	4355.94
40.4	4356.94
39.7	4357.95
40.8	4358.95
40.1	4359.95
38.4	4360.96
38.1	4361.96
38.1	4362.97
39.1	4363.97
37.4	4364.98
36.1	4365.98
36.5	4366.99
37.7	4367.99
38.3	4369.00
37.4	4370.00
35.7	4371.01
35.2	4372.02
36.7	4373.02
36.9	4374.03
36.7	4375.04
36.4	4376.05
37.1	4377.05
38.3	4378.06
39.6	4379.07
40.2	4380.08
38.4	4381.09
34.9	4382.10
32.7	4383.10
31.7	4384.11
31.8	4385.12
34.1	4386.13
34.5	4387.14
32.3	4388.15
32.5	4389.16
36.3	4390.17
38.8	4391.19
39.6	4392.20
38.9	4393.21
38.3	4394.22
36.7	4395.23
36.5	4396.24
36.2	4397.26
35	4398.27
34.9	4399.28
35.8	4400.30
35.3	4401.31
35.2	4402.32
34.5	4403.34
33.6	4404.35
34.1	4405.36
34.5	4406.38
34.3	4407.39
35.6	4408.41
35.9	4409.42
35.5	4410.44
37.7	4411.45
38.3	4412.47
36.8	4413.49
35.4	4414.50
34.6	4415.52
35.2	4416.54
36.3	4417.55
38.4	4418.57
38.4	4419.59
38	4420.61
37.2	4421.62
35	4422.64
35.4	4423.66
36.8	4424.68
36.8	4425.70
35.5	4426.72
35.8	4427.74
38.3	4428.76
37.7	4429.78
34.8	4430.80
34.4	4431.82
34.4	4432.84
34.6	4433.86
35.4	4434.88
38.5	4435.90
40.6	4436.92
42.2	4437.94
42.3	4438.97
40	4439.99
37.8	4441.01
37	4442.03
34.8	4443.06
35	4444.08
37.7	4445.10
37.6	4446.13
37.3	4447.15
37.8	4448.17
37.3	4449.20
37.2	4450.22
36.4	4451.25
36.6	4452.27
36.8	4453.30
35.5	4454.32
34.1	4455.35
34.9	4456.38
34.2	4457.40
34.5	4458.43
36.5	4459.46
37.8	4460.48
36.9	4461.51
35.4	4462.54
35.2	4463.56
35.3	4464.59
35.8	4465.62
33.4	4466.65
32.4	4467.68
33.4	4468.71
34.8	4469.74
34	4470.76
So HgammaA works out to -1.3 angstroms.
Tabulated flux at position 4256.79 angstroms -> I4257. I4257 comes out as 39.7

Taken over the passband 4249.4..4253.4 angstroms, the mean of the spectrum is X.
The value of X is 36.8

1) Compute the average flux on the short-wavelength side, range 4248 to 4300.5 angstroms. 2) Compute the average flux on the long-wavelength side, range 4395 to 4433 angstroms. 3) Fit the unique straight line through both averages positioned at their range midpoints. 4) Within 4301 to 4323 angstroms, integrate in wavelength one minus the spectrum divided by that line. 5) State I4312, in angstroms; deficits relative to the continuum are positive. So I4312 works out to 1.2 angstroms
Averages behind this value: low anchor 37.7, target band 35.2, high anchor 35.9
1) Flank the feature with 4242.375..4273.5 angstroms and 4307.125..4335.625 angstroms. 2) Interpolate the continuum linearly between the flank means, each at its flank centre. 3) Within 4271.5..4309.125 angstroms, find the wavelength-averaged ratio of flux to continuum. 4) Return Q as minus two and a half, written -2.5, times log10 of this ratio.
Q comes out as 0.002 mag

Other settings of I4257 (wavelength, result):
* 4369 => 38.3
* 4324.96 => 34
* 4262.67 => 38.1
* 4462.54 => 35.4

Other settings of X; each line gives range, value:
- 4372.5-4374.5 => 36.9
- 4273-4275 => 36.7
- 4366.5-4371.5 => 37.2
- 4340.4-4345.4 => 38.2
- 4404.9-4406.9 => 34.3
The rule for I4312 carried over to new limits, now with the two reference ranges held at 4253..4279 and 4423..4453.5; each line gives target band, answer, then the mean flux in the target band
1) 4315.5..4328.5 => 0.83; 35.3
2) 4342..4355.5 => 0.78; 35.4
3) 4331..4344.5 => -0.05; 37.7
